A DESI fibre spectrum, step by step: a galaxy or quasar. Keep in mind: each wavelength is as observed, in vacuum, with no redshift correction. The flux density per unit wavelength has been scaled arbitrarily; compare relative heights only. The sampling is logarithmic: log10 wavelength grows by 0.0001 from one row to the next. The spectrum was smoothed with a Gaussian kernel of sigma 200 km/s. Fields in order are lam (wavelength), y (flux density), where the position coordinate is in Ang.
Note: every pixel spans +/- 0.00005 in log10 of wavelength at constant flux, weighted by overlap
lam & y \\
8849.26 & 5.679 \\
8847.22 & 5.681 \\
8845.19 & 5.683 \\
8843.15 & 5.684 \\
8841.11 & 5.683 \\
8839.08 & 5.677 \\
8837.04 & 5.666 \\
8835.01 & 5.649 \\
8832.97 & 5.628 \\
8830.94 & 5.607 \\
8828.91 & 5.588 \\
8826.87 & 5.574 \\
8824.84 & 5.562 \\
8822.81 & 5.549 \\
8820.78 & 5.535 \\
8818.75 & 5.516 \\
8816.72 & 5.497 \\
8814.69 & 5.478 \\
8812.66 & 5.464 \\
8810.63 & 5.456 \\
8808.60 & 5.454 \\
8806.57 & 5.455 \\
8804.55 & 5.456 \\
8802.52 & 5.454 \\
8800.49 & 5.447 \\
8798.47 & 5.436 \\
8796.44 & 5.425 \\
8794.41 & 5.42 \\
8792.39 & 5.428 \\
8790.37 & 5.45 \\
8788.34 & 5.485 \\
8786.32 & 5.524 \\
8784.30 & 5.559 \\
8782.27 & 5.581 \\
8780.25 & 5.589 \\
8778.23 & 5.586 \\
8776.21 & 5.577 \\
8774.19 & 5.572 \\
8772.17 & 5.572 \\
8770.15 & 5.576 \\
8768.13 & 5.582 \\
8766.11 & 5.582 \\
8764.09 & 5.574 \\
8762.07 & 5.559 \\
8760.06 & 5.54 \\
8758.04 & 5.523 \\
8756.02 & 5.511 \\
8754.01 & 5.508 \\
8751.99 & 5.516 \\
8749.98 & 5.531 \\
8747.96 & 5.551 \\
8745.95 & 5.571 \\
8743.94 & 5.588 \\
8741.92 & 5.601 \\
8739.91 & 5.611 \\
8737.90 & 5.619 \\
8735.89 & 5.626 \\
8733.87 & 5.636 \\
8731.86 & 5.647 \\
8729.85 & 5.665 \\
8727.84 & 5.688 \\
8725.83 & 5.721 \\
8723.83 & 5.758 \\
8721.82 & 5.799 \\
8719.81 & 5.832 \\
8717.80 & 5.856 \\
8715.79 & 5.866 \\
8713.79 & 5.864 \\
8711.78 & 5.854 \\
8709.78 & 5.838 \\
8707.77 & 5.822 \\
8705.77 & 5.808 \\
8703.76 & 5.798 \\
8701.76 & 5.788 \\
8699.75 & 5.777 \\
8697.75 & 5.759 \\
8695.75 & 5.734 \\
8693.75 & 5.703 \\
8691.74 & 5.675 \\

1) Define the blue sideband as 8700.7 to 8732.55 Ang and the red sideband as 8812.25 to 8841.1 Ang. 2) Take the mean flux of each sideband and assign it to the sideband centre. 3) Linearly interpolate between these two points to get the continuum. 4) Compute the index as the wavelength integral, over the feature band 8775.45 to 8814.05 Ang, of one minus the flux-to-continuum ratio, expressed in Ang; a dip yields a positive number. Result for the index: 1.0 Ang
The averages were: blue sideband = 5.79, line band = 5.49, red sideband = 5.58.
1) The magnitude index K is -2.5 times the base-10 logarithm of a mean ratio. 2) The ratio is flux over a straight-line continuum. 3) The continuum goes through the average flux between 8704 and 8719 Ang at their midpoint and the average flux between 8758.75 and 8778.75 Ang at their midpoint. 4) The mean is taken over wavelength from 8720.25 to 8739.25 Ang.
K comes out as 0.01 mag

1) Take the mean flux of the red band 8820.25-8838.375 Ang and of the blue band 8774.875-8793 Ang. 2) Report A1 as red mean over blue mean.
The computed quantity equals 1.0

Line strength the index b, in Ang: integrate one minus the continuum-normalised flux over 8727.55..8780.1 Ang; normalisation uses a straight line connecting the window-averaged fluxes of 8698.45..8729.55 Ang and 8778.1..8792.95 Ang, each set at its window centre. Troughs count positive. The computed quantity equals 0.6 Ang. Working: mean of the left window 5.8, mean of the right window 5.52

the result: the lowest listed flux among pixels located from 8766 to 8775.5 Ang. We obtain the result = 5.572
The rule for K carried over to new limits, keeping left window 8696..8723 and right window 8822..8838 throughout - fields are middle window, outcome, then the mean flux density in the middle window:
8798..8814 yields 0.038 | 5.45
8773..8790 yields 0.026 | 5.55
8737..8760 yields 0.037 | 5.56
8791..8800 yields 0.045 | 5.43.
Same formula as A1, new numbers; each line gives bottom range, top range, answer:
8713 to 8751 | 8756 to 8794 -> 0.98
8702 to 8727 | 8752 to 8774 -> 0.95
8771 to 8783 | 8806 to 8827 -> 0.99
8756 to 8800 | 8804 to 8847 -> 1.01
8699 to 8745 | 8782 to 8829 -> 0.96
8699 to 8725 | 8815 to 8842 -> 0.96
